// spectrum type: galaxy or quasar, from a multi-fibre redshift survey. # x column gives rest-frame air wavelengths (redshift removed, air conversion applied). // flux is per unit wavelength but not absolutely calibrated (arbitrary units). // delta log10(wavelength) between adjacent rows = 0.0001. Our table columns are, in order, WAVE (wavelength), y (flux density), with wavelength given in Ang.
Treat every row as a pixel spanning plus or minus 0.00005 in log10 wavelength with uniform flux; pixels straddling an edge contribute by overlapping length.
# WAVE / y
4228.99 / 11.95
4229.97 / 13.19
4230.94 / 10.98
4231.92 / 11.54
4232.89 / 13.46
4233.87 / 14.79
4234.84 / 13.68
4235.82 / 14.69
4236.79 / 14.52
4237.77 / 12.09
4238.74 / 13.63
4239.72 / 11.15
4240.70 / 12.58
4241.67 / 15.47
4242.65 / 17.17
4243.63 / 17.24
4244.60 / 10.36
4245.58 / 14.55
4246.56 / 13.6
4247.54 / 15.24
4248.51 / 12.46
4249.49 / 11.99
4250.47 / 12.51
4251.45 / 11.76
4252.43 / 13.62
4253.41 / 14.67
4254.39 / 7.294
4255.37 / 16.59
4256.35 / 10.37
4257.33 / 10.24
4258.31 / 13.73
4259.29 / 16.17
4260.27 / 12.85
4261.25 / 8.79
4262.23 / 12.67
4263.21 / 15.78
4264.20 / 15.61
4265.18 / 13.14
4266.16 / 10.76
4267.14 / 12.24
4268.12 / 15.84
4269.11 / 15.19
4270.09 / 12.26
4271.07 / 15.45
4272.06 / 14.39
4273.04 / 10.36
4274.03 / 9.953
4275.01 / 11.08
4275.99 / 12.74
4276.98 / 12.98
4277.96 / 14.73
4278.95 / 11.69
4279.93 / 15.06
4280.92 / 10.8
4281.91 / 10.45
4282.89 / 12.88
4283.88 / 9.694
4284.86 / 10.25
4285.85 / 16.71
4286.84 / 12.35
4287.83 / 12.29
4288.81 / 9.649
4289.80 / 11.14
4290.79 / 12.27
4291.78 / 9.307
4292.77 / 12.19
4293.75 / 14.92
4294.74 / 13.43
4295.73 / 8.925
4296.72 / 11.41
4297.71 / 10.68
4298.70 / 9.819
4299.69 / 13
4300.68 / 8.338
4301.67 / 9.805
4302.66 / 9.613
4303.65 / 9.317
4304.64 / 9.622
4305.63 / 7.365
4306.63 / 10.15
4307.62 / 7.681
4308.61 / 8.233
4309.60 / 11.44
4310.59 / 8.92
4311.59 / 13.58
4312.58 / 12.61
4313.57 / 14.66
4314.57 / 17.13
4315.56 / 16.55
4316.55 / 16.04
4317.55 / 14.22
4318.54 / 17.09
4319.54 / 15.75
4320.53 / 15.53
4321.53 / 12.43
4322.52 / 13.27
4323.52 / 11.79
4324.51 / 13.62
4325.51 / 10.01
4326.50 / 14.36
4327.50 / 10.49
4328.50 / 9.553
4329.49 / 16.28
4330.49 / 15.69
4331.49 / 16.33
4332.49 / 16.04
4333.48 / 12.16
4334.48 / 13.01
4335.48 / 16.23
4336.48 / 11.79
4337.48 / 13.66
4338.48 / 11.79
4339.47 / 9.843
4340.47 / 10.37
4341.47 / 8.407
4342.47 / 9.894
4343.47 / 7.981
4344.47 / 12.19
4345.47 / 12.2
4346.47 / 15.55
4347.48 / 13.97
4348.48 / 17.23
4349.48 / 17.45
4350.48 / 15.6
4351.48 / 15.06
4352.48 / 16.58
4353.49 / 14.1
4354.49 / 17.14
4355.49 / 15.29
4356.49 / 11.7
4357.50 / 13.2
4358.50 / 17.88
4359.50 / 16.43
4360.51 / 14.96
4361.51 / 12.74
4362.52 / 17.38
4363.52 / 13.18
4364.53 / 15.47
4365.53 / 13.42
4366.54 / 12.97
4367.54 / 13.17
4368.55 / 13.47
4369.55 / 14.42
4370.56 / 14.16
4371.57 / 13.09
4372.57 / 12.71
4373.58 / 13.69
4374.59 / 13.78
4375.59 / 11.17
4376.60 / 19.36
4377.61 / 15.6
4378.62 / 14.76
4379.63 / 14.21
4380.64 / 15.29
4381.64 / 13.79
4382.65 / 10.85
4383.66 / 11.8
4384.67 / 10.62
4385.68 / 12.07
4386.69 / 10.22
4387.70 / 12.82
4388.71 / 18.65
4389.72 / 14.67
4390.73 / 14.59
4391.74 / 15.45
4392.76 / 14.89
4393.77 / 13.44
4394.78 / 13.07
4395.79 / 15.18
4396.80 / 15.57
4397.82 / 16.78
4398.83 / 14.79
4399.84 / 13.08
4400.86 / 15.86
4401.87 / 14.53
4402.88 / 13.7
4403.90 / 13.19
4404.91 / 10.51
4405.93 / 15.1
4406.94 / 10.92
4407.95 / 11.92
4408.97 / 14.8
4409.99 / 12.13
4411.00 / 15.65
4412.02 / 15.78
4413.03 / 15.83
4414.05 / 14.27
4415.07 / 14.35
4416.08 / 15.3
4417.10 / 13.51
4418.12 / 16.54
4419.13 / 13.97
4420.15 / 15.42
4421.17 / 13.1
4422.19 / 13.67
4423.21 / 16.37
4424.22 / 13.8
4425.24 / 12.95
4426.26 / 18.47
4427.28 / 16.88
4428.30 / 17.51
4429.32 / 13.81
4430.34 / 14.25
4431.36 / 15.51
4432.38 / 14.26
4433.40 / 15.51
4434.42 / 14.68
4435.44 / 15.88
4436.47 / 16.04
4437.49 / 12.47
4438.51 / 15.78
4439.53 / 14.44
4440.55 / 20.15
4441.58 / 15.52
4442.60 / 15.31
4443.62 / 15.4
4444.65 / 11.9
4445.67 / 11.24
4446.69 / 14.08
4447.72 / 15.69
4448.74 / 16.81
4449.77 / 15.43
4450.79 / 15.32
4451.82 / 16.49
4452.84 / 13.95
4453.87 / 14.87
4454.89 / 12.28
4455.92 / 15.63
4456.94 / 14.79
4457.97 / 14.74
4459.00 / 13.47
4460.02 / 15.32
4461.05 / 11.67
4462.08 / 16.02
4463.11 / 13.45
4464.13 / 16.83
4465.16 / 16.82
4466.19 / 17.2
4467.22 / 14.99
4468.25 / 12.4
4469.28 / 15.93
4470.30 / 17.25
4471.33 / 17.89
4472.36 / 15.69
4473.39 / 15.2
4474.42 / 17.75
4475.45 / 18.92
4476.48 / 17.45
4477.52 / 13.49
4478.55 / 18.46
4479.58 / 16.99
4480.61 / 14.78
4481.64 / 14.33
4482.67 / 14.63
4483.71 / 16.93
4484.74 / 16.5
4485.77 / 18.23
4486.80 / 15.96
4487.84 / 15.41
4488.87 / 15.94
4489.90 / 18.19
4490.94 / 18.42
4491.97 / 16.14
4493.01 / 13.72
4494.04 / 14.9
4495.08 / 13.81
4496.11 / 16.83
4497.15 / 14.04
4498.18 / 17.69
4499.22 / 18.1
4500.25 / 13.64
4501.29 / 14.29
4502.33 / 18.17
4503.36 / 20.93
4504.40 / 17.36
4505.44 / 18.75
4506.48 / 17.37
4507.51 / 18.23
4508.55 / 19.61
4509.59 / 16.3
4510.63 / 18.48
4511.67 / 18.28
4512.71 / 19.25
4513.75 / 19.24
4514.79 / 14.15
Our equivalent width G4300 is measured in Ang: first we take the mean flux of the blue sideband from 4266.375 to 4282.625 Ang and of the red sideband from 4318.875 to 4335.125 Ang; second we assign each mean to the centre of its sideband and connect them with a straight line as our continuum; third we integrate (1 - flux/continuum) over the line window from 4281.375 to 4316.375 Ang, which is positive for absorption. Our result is 4.76 Ang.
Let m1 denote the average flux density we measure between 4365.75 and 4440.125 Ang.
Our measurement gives 14.3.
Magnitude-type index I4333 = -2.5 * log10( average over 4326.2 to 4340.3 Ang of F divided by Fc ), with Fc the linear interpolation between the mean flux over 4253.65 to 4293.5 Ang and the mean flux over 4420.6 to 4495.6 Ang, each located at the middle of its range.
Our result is 0.01 mag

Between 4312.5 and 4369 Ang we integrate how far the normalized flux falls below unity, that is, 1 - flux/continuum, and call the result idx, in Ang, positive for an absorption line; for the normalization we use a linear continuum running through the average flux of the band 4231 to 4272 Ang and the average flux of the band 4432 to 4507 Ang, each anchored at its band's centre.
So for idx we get 1.6 Ang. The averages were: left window 13.3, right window 15.7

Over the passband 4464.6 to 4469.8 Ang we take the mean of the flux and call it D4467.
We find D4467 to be 15.5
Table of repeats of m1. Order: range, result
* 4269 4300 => 12.1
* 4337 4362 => 13.7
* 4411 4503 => 15.4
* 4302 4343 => 12.5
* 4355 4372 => 14.3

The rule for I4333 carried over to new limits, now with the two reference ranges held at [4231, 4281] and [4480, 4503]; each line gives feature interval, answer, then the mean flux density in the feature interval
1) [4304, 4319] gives 0.13 mag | 12.3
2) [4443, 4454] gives 0.06 mag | 14.6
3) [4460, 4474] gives 0.01 mag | 15.5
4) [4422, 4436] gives 0.00 mag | 15.3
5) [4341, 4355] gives 0.03 mag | 13.8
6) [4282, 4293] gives 0.16 mag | 11.6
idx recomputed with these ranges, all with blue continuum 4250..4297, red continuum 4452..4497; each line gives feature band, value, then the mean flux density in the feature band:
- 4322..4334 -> 0.1 Ang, 13.3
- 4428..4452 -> 0.0 Ang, 15.1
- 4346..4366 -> -2.1 Ang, 15.2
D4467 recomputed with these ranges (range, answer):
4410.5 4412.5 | 15.7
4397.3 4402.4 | 15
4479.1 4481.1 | 15.9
